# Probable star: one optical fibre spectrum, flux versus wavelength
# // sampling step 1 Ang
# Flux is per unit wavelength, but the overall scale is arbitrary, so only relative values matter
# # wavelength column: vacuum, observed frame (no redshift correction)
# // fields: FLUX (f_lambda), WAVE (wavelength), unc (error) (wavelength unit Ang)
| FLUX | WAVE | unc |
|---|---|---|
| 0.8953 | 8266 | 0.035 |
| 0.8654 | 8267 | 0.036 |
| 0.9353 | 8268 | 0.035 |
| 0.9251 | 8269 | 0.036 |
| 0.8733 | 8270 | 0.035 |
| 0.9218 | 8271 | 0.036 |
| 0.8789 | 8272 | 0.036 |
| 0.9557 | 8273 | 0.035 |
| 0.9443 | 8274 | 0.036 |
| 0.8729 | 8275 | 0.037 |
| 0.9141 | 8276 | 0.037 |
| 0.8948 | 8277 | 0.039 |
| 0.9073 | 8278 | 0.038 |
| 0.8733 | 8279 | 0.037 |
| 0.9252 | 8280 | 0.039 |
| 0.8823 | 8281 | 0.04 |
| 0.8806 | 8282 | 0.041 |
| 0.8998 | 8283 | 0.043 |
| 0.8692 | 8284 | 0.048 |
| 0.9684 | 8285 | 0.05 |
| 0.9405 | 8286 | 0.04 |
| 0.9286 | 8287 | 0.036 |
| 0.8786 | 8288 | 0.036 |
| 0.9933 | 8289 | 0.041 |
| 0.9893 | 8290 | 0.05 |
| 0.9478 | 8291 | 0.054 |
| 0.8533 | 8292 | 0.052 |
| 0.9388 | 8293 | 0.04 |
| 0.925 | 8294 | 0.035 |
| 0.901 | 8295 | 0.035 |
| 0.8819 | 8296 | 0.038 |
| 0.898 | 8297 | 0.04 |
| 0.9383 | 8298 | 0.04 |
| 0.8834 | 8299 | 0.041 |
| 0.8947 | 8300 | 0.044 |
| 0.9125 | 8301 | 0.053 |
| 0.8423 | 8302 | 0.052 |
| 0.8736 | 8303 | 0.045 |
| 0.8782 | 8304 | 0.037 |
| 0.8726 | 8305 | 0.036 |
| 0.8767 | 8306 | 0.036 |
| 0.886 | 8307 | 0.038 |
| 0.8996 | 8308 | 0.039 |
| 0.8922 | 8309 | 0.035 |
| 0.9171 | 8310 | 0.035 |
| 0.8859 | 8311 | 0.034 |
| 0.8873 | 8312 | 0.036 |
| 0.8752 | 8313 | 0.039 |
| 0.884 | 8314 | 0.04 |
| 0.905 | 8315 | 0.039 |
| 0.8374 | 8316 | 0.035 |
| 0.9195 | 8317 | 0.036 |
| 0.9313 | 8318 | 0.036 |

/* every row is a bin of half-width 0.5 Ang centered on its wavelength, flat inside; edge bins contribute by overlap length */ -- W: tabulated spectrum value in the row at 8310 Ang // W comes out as 0.9171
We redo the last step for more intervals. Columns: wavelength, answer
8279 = 0.8733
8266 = 0.8953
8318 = 0.9313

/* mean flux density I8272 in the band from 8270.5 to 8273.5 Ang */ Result 0.919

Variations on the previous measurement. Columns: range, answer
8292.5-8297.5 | 0.909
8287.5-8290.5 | 0.954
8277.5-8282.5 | 0.894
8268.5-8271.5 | 0.907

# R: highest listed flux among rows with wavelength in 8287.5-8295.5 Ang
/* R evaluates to 0.9933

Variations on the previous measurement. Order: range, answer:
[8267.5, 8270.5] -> 0.9353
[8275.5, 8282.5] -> 0.9252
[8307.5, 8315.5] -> 0.9171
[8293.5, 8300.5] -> 0.9383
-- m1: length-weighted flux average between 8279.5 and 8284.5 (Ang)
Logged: 0.891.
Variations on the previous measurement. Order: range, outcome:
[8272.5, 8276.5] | 0.922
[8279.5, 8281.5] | 0.904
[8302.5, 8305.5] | 0.875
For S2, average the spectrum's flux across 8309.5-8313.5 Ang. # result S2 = 0.891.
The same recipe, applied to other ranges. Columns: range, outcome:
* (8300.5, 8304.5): 0.877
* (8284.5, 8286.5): 0.954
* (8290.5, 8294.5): 0.916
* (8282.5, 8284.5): 0.885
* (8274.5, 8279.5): 0.892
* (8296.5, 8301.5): 0.905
